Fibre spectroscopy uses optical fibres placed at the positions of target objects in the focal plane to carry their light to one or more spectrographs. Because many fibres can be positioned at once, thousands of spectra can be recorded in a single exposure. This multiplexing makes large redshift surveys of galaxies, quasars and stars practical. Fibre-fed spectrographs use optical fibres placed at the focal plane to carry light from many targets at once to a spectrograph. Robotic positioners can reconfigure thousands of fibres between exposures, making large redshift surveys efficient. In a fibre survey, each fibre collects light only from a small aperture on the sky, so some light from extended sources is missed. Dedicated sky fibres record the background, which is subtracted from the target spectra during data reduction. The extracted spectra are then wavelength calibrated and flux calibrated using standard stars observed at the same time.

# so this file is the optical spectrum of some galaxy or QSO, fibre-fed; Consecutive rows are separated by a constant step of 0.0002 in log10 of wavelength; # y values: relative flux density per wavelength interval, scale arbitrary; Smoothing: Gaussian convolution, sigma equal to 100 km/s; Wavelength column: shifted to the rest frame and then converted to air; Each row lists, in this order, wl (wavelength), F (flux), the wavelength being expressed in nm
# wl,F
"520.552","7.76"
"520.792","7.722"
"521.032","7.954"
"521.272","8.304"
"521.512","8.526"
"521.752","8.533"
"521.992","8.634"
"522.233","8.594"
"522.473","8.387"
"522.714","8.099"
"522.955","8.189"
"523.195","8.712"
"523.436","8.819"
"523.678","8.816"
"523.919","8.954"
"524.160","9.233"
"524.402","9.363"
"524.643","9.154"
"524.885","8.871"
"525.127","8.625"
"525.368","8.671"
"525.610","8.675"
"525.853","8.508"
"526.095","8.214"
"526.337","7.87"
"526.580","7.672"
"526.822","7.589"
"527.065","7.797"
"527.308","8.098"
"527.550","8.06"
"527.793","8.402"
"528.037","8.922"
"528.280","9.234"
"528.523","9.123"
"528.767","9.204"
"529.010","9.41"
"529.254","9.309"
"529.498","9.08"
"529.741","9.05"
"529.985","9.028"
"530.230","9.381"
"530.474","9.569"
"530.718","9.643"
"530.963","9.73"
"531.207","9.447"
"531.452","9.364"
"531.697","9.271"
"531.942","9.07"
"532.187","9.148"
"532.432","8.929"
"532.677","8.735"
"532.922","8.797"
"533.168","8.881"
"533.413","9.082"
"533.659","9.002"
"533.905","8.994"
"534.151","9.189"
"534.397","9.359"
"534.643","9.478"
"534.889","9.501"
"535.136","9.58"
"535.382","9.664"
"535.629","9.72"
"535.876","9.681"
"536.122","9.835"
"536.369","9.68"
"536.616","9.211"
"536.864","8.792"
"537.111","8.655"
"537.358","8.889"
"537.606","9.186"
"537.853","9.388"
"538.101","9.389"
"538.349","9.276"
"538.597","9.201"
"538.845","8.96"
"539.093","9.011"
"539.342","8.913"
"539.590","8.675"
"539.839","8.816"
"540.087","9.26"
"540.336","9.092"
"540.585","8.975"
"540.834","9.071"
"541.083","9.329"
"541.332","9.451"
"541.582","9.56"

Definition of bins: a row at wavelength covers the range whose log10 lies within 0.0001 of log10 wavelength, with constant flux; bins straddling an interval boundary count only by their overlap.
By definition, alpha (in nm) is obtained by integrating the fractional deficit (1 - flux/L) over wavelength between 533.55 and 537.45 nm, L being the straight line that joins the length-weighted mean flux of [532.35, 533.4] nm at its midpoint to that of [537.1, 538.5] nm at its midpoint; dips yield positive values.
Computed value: -0.13 nm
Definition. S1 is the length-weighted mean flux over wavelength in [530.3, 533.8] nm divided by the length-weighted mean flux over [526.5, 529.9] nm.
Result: 1.06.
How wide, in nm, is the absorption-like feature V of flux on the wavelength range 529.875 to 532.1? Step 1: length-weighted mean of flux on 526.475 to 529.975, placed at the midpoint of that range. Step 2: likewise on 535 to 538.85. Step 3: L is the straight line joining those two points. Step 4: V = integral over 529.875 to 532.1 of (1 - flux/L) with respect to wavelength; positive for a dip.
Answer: -0.13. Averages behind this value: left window 8.66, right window 9.33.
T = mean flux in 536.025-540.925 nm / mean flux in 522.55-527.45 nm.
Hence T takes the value 1.1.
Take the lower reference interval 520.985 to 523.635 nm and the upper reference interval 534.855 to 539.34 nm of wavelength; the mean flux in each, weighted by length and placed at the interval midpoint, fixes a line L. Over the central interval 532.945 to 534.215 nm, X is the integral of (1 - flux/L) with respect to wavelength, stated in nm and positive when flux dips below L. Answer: 0.013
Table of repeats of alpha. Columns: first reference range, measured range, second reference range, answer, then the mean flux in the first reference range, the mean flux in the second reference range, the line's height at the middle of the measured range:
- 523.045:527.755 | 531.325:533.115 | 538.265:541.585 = -0.052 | 8.51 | 9.09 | 8.78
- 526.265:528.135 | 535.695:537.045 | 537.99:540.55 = -0.093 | 8.04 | 9.05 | 8.81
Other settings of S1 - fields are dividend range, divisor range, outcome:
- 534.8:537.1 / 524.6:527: 1.14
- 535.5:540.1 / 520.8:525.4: 1.06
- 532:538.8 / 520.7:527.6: 1.09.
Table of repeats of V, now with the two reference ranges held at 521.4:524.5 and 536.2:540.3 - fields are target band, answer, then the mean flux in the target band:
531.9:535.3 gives -0.06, 9.13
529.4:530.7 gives -0.06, 9.26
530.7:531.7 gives -0.07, 9.5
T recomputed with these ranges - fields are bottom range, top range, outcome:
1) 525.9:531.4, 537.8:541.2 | 1.03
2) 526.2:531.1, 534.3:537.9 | 1.06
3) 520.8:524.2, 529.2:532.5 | 1.09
